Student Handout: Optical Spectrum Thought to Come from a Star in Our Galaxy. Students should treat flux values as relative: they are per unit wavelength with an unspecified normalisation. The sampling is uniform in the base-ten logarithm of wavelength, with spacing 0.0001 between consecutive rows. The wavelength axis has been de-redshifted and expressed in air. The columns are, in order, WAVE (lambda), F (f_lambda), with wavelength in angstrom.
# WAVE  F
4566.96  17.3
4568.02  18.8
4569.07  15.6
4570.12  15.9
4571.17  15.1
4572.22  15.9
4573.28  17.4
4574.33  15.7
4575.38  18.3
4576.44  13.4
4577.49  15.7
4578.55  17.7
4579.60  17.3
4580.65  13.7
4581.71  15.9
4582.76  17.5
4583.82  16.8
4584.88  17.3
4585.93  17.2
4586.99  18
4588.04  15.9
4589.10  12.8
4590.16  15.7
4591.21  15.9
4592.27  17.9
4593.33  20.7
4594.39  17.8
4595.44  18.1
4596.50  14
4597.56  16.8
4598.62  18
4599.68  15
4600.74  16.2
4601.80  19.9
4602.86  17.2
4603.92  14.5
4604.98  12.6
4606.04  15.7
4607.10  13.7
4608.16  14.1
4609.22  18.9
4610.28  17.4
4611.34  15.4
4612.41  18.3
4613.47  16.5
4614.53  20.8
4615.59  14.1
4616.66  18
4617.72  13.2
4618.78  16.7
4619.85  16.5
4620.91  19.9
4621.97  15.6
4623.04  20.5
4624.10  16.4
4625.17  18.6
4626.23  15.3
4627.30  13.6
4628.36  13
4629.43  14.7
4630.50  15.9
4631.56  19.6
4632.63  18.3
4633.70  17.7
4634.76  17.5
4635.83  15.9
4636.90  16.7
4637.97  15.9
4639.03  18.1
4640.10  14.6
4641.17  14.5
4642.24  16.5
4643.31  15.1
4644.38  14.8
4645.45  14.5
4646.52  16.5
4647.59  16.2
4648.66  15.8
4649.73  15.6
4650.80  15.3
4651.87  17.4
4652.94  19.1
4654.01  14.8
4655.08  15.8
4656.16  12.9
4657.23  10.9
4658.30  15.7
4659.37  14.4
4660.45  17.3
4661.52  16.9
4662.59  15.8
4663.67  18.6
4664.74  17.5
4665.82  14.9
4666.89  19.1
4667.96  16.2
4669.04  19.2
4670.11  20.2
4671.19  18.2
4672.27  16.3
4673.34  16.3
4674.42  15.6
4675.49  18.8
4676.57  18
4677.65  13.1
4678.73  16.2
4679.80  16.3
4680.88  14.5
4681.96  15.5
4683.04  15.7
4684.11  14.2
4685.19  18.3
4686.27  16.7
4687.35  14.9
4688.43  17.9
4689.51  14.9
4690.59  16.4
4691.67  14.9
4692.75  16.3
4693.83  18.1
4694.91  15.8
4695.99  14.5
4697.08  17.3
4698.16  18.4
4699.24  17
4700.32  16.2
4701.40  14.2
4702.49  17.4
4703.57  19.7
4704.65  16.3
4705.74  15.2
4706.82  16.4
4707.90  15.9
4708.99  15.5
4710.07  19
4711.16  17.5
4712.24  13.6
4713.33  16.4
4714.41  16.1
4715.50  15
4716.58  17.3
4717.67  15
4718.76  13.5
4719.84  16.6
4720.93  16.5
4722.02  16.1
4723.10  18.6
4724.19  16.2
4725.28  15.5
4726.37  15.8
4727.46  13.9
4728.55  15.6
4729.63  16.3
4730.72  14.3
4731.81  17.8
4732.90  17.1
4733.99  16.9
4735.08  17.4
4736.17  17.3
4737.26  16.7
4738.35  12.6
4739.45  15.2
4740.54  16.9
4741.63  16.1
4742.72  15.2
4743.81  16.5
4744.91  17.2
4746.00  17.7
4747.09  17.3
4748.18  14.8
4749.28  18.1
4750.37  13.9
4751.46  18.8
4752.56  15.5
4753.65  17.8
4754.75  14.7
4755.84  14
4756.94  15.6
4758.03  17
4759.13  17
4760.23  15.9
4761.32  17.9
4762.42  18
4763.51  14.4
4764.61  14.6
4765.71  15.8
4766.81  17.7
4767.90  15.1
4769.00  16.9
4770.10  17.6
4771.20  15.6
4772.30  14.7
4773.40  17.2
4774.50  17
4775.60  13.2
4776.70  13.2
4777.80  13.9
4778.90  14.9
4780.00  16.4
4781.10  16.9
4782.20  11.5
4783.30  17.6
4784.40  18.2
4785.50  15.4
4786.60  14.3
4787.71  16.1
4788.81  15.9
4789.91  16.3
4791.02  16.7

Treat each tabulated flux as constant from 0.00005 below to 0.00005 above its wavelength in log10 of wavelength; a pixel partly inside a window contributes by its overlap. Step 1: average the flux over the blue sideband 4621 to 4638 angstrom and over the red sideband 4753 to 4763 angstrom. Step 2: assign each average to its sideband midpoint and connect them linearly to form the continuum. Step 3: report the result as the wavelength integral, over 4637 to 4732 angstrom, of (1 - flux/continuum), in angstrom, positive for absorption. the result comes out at 2.3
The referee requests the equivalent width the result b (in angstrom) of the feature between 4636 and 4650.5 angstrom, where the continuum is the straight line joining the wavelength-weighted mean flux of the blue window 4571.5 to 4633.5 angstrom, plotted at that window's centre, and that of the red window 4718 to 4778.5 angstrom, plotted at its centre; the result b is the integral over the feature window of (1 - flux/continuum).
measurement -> 0.6 angstrom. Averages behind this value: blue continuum 16.5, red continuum 16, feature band 15.7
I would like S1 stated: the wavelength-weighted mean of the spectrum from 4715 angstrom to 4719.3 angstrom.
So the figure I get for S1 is 15.2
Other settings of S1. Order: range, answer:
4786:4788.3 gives 15.2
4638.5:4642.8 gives 15.9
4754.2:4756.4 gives 14.3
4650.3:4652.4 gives 16.4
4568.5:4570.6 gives 15.8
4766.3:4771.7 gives 16.6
